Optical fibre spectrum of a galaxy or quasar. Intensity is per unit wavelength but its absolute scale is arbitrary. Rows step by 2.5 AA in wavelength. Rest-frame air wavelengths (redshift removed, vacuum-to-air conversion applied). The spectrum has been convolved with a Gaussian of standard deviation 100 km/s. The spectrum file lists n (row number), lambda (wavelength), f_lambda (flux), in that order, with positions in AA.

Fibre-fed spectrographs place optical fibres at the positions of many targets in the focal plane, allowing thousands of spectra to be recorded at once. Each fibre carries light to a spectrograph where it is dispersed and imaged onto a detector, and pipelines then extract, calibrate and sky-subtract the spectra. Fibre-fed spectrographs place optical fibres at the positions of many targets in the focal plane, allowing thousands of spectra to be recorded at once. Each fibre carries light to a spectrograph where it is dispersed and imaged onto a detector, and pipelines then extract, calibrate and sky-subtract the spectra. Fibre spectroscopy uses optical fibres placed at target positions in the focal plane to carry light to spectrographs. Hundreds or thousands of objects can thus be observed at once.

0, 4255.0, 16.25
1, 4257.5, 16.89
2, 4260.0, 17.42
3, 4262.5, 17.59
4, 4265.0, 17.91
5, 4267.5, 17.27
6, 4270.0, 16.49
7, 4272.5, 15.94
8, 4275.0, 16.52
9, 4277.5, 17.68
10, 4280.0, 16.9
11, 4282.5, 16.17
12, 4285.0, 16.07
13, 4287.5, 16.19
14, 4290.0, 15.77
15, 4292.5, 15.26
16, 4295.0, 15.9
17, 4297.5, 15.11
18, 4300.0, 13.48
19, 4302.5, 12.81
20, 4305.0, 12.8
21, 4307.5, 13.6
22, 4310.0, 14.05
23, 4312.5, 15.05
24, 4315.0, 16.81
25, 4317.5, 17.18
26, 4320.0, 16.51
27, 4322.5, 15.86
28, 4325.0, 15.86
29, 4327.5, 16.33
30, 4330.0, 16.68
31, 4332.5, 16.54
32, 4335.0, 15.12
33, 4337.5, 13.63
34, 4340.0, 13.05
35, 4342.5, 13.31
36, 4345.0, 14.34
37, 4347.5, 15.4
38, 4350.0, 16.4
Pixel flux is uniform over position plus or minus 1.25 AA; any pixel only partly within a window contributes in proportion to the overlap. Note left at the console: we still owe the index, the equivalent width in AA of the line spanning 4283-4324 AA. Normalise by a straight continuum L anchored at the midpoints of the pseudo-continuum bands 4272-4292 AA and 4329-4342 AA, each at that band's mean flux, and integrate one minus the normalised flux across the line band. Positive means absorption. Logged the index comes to 1.5 AA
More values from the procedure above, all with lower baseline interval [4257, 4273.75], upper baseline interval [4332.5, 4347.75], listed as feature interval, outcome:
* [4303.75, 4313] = 1.0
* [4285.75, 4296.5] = 0.2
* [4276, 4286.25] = -0.1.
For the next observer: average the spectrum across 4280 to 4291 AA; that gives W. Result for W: 16.2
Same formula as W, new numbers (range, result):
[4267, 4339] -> 15.6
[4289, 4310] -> 14.3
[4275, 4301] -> 15.9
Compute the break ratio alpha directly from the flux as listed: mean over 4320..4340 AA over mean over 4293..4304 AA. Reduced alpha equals 1.09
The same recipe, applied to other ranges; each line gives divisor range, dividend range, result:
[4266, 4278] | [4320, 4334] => 0.97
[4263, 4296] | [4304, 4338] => 0.94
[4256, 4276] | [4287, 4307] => 0.86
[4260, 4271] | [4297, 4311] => 0.78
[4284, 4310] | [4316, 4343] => 1.06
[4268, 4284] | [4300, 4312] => 0.81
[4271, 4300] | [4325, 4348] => 0.93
